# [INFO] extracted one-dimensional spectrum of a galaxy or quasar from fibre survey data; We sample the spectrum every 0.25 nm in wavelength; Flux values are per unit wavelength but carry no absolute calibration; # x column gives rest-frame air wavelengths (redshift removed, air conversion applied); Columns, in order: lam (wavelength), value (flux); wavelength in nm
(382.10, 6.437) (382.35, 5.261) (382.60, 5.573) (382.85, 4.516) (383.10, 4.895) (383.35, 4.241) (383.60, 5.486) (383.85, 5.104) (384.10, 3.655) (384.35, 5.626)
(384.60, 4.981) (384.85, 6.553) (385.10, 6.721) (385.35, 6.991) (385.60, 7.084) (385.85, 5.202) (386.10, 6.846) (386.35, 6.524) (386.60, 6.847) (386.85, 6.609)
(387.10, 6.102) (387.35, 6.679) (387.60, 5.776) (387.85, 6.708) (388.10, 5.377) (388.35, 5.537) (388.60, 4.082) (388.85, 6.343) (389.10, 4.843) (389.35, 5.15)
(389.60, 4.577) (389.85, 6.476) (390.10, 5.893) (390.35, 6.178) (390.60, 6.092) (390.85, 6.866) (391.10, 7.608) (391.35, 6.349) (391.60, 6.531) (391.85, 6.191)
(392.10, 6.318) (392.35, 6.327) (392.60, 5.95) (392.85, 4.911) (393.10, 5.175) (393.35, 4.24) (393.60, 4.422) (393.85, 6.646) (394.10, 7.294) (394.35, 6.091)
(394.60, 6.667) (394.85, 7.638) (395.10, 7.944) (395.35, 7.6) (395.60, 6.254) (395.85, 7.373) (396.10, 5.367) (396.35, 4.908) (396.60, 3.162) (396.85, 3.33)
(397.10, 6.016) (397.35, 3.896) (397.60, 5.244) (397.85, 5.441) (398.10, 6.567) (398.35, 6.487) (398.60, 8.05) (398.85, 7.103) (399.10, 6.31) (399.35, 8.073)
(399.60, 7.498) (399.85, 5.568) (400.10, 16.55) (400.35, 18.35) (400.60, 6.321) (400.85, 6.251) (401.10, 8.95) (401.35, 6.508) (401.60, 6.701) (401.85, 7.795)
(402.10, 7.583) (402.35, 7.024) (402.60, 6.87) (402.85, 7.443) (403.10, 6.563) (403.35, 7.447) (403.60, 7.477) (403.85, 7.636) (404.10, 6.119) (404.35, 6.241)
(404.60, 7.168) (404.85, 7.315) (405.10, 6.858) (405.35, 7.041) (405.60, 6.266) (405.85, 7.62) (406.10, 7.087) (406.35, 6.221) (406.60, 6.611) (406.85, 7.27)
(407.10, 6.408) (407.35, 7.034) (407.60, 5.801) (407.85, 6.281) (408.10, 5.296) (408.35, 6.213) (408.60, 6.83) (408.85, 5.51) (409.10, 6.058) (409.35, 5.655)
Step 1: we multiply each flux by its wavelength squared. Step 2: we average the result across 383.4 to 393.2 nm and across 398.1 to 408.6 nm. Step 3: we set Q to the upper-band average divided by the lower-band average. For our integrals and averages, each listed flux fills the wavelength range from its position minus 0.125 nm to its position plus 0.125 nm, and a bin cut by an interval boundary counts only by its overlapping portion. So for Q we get 1.34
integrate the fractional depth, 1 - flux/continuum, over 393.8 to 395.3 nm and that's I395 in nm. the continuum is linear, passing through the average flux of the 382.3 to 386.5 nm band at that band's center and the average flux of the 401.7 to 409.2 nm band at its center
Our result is -0.223 nm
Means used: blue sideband 5.62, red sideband 6.77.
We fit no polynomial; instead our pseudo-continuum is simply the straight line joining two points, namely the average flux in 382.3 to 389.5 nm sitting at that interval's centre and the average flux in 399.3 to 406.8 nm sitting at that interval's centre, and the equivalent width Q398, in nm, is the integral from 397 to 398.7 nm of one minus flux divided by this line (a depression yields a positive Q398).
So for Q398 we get 0.28 nm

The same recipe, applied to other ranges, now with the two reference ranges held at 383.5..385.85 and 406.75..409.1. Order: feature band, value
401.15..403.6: -0.41 nm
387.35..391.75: -0.04 nm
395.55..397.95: 0.39 nm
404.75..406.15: -0.18 nm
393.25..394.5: 0.04 nm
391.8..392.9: -0.01 nm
